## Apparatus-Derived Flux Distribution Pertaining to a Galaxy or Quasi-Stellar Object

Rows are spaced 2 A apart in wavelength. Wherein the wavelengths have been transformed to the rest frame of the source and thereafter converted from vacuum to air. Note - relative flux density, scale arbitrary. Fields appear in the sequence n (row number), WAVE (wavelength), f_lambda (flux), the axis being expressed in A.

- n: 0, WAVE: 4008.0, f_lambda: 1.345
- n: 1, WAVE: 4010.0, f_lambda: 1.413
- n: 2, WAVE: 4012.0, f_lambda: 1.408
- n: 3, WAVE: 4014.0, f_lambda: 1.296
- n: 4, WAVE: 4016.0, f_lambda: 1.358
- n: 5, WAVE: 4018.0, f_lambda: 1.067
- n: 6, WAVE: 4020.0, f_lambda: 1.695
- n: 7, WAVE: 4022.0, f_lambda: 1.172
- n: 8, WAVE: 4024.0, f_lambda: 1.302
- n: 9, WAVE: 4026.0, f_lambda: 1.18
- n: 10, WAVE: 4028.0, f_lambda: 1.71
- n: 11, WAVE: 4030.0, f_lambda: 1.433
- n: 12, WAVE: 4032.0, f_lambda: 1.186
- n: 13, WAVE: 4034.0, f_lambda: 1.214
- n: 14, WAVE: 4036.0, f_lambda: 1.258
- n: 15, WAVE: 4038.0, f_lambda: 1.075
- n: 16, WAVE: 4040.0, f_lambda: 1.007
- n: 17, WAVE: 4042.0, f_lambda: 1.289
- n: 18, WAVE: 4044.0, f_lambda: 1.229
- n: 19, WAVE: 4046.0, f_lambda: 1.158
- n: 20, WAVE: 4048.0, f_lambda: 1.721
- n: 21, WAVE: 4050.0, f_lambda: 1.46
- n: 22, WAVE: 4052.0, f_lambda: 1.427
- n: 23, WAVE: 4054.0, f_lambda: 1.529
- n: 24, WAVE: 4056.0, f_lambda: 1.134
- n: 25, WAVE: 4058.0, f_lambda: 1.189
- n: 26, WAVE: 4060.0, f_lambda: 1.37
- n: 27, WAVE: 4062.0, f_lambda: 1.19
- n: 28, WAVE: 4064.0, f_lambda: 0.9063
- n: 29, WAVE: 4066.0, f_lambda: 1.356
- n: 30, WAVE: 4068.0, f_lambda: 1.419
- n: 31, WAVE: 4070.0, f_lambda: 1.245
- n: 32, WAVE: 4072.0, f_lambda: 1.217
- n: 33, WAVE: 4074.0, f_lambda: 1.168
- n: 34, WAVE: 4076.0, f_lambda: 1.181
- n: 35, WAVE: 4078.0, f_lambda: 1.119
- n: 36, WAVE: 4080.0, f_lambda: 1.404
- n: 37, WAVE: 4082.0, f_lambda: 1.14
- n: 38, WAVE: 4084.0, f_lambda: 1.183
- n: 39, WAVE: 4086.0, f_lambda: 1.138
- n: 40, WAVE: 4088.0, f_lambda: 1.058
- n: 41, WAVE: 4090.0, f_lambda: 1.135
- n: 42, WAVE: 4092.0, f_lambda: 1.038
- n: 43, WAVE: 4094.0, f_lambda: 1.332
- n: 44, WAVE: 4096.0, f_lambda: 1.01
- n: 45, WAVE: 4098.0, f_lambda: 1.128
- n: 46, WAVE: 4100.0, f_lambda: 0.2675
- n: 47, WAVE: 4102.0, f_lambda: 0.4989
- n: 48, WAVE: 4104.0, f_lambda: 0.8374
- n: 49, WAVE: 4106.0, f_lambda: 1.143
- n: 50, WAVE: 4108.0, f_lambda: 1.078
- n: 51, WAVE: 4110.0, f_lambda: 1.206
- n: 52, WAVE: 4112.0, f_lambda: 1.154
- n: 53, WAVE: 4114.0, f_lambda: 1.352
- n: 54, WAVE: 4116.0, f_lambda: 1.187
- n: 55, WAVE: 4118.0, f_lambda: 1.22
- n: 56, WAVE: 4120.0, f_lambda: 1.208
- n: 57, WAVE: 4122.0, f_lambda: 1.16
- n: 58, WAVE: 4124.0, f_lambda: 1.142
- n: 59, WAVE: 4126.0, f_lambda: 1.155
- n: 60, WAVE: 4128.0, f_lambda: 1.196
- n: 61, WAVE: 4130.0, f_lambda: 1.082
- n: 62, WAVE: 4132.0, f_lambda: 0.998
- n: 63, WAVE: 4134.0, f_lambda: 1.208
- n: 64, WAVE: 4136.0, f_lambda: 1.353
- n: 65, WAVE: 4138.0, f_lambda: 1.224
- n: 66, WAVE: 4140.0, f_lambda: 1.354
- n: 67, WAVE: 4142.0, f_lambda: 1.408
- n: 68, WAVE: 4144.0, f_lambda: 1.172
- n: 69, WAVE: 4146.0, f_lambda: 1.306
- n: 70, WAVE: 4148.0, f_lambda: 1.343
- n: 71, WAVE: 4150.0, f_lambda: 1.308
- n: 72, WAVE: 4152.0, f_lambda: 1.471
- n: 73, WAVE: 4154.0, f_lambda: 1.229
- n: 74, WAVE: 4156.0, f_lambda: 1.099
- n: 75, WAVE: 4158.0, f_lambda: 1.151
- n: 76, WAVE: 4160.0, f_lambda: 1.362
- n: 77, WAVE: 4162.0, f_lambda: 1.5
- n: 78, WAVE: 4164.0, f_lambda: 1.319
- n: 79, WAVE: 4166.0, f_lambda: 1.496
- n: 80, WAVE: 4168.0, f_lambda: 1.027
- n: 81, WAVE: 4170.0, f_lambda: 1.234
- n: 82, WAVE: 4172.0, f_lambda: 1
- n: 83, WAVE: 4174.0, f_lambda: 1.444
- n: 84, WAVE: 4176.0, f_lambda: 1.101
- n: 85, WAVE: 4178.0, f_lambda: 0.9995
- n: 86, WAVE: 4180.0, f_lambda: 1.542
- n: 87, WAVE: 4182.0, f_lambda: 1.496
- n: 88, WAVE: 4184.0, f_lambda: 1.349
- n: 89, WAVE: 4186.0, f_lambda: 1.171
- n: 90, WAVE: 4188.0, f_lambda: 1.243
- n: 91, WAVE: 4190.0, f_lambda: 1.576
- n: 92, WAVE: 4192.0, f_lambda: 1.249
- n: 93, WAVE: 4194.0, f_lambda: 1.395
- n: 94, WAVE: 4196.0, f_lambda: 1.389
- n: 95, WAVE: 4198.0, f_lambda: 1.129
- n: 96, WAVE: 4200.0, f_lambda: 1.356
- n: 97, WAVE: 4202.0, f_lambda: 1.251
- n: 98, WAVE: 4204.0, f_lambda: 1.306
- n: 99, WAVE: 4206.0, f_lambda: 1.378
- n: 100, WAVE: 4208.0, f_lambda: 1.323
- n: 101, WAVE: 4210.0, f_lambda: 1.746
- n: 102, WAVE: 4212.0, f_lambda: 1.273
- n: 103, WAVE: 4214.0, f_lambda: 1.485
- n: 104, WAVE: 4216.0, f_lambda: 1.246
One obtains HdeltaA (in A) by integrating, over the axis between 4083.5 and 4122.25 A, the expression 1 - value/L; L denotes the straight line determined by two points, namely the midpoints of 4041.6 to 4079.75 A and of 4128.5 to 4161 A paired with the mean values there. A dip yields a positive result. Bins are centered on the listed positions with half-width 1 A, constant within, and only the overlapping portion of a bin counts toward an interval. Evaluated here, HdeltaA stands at 6.2 A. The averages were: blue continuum 1.28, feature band 1.06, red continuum 1.25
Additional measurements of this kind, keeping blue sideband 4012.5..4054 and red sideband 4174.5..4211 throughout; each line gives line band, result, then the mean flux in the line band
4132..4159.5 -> 1.2 A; 1.27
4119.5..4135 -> 2.2 A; 1.14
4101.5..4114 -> 2.7 A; 1.03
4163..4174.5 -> 0.8 A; 1.25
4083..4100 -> 3.2 A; 1.08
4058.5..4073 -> 0.9 A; 1.24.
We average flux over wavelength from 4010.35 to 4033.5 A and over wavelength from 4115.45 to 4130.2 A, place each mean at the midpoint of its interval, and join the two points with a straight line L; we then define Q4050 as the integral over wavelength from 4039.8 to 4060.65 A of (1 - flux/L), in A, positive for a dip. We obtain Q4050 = -0.55 A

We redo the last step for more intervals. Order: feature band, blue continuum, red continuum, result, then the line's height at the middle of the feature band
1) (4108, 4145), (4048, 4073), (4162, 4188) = 2.30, 1.29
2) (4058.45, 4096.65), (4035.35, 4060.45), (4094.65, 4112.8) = -3.22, 1.1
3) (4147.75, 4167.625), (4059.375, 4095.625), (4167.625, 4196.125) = -0.86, 1.26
